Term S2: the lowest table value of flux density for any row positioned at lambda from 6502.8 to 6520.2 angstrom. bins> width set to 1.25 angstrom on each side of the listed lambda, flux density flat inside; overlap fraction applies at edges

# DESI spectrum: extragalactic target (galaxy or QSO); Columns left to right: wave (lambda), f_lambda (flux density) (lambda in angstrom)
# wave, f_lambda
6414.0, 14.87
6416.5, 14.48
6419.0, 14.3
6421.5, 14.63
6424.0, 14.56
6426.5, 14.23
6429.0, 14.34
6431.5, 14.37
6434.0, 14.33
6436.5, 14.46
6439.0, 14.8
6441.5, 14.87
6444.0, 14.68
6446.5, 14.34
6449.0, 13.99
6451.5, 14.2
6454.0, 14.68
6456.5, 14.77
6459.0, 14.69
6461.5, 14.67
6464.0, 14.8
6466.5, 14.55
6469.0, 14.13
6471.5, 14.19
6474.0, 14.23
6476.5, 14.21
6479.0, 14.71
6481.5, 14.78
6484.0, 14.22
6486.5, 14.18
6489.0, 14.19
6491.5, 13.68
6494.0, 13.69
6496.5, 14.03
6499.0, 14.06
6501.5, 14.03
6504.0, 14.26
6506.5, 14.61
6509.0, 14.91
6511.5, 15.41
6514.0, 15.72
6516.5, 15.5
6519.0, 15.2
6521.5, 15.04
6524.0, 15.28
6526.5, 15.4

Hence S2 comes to 14.26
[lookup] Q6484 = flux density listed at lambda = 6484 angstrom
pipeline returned 14.22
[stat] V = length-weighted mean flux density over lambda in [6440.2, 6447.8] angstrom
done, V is 14.6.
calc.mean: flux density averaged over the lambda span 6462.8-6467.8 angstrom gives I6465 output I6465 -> 14.7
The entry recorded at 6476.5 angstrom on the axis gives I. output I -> 14.21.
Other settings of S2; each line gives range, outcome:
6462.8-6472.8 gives 14.13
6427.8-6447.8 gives 14.33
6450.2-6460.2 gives 14.2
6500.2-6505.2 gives 14.03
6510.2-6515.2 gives 15.41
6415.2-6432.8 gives 14.23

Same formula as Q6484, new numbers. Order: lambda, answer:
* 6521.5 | 15.04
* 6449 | 13.99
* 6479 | 14.71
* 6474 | 14.23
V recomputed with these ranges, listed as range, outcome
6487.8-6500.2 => 13.9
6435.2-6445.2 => 14.7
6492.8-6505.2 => 14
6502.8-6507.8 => 14.4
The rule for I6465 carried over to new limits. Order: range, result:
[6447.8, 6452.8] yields 14.1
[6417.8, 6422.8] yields 14.5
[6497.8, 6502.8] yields 14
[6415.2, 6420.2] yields 14.4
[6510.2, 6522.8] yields 15.4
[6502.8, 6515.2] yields 15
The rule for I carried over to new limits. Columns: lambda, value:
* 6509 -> 14.91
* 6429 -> 14.34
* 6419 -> 14.3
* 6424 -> 14.56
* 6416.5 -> 14.48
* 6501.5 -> 14.03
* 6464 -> 14.8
